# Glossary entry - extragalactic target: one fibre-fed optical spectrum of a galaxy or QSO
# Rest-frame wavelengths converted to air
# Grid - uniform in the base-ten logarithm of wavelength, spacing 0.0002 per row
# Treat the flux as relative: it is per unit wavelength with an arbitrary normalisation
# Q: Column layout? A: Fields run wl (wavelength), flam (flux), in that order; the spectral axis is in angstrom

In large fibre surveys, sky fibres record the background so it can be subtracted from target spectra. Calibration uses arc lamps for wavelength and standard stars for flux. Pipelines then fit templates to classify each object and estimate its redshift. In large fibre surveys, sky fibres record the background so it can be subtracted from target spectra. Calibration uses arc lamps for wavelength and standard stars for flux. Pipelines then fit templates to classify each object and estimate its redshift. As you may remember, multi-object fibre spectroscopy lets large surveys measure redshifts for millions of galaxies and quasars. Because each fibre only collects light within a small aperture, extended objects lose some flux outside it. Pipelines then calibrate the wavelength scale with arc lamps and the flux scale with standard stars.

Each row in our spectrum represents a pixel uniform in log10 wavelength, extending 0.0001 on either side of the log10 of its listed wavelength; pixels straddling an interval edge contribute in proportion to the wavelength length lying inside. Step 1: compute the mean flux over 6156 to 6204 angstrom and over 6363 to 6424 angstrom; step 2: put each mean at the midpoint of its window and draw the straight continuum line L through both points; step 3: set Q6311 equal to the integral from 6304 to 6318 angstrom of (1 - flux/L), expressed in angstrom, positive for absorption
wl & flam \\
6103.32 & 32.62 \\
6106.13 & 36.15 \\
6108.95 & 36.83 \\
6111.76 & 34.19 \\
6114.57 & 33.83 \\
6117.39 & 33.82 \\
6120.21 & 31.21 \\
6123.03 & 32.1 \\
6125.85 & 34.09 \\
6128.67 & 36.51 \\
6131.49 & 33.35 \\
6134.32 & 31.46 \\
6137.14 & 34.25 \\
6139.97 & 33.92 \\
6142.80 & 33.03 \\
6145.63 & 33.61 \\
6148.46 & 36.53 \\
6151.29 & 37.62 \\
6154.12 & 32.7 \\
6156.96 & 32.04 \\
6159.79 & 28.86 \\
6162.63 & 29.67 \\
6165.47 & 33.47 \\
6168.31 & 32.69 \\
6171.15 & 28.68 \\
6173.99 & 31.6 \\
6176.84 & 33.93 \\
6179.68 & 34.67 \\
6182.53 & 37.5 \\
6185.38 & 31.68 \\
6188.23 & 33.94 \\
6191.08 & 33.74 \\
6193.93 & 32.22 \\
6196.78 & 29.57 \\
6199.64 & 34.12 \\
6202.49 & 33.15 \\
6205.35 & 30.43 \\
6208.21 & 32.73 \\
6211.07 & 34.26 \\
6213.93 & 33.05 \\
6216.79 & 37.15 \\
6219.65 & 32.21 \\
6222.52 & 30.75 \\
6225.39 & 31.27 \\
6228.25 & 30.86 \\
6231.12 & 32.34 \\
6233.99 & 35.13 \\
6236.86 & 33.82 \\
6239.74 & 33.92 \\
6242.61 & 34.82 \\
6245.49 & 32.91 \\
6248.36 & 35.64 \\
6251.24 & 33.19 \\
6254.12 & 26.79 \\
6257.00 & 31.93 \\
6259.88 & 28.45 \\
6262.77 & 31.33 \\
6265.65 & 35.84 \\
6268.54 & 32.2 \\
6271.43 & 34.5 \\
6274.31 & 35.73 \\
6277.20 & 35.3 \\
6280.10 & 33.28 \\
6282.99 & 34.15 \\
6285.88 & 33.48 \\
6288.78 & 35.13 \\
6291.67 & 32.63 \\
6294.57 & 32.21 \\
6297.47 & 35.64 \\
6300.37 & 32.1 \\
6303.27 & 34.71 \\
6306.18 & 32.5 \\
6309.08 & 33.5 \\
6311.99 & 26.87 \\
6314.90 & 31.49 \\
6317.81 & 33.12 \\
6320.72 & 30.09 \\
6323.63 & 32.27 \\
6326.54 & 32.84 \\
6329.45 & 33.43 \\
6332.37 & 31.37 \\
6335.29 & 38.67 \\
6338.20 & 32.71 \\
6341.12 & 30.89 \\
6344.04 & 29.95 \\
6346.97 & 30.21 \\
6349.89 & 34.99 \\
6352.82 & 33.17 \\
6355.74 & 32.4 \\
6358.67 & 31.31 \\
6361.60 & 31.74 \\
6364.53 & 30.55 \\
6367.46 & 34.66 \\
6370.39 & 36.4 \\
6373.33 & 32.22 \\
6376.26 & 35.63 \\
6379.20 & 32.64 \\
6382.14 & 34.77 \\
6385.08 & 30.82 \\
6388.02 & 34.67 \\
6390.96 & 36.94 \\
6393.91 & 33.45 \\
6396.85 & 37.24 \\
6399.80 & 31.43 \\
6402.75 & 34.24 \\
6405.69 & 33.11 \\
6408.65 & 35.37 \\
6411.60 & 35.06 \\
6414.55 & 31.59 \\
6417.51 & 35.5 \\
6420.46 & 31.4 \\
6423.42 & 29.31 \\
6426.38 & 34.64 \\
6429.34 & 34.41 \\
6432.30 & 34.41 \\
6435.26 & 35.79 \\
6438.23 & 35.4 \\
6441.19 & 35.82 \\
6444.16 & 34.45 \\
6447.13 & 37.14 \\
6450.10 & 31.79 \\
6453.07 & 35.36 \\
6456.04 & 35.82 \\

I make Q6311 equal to 0.7 angstrom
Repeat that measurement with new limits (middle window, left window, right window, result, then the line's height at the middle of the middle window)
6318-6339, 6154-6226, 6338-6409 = 0.00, 33.1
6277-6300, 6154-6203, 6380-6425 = -0.55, 33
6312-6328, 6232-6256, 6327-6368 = 0.59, 32.7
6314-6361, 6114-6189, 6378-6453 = 1.93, 33.8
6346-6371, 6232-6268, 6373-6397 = 0.86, 33.9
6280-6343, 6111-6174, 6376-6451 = 1.61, 33.7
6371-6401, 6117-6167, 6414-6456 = -0.04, 34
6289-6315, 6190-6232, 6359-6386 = 0.27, 32.9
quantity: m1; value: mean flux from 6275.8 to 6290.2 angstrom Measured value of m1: 34.2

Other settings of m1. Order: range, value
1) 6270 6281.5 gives 34.7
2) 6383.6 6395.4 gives 34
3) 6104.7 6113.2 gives 35.7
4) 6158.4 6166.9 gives 30.7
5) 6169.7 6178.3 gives 31.4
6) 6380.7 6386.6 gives 32.8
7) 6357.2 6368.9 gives 32.1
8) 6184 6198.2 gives 32.2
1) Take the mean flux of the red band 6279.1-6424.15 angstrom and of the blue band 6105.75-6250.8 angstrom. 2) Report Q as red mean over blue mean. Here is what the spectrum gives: 1.0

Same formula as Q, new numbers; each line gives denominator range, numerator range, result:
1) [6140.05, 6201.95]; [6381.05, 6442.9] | 1.03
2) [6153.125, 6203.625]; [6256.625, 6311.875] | 1.03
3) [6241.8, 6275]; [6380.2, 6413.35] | 1.05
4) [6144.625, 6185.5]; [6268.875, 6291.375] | 1.04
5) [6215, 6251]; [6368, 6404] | 1.02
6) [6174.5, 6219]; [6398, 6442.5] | 1.01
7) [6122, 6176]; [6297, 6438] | 1.01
